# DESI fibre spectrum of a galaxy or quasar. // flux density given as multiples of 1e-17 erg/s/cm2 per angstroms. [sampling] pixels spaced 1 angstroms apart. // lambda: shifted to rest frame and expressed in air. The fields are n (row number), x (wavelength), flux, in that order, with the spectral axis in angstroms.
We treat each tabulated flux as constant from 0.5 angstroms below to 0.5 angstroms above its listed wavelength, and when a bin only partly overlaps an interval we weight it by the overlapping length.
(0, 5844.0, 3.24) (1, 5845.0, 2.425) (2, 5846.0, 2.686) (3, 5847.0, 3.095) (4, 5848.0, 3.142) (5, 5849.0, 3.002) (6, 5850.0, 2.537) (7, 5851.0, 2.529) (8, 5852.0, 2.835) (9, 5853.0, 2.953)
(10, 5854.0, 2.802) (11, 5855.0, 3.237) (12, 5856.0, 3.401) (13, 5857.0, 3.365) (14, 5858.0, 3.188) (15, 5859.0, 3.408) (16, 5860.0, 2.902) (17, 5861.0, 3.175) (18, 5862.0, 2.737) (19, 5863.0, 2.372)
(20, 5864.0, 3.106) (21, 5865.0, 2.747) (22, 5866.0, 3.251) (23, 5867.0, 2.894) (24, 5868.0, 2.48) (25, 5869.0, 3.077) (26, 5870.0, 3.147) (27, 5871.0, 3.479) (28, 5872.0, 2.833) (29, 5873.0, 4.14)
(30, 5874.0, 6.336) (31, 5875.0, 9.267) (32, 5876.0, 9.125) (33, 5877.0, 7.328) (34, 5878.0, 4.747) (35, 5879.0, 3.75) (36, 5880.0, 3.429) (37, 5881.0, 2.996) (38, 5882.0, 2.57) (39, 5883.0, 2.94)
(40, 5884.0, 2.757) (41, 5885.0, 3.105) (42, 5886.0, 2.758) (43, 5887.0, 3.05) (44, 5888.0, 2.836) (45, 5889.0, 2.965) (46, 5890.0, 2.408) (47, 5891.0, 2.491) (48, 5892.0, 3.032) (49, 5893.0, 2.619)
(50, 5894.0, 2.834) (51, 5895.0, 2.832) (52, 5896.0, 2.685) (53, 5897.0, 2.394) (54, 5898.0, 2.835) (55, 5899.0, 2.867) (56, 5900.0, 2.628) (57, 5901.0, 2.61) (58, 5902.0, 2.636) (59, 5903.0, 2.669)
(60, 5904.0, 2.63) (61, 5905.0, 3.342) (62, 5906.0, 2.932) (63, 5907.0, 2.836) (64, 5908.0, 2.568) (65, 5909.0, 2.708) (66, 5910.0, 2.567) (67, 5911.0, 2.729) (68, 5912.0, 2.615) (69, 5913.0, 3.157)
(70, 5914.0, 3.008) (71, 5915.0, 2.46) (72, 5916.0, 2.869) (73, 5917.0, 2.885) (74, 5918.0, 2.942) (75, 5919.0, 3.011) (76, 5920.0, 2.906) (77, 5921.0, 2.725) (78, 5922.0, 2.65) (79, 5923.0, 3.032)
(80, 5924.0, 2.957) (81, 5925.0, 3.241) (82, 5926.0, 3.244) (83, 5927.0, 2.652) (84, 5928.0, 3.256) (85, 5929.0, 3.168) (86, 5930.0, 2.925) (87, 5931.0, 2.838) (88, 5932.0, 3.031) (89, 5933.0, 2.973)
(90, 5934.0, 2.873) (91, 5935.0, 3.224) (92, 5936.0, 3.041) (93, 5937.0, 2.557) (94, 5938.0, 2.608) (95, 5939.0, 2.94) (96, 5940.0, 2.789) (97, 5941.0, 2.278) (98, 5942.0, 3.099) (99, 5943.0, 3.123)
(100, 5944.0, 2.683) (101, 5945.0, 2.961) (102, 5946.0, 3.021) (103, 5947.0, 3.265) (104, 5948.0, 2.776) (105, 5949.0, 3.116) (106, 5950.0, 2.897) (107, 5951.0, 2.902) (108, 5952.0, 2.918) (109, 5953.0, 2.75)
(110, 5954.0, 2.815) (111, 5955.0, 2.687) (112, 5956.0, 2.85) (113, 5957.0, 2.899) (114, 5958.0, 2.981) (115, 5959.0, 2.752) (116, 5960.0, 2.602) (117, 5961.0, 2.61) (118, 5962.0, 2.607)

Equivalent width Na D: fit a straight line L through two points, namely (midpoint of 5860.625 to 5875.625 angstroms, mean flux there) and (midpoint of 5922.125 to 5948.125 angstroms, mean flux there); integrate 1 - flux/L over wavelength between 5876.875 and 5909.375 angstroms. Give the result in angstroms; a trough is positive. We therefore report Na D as 4.4 angstroms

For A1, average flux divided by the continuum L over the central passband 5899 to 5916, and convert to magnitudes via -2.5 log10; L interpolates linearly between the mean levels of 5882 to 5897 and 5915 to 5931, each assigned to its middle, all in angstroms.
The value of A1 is 0.042 mag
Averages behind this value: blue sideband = 2.79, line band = 2.76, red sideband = 2.94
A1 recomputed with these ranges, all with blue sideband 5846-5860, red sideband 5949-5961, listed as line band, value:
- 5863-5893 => -0.24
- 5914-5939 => -0.02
